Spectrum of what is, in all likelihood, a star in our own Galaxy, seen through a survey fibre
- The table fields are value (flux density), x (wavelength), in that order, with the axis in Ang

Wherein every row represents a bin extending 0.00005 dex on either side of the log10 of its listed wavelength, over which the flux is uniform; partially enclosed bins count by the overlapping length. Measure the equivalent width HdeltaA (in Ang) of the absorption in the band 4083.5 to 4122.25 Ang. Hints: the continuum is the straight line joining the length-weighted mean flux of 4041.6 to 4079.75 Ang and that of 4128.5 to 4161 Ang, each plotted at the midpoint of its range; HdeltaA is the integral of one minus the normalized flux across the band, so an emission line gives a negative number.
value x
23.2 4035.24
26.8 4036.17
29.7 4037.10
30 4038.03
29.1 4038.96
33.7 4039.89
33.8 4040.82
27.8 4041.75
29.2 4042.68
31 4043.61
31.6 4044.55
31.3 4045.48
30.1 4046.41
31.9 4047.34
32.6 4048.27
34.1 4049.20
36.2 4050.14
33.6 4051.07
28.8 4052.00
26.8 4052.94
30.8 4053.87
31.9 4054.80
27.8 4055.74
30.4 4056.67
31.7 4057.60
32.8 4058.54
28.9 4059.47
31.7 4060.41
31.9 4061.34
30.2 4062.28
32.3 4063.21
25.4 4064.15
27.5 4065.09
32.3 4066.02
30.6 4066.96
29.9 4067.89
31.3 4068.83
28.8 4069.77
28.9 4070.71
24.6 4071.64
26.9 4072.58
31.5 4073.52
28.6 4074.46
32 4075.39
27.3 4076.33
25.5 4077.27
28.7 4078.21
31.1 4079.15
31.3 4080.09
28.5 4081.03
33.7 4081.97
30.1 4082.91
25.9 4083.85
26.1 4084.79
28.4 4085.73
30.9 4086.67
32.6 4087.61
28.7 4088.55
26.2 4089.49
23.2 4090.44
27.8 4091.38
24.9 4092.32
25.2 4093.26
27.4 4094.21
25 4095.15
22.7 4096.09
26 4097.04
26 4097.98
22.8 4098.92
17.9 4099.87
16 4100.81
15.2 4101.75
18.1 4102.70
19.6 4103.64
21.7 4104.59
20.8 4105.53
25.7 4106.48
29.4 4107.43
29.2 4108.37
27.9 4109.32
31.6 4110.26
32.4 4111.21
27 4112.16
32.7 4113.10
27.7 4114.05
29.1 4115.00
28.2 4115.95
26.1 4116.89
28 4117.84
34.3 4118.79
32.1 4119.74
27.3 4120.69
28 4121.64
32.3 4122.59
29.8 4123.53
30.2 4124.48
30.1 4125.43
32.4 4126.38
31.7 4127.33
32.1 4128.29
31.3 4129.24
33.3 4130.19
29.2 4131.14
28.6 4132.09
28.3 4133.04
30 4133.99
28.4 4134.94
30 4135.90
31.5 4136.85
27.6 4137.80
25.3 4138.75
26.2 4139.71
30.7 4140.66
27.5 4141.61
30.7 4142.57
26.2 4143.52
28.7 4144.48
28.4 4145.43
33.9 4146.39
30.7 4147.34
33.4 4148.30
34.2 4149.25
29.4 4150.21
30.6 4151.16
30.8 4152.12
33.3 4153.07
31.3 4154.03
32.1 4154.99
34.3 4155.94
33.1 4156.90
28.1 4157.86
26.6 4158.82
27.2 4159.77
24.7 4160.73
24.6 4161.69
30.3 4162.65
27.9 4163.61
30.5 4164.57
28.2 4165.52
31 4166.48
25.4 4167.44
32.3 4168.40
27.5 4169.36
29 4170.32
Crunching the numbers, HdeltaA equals 4.9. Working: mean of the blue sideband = 30.2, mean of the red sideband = 29.9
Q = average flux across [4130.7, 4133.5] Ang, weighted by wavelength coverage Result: 28.7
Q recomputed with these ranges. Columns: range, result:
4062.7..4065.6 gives 28.5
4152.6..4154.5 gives 32.2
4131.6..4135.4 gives 28.9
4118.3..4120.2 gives 33.1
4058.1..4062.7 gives 31.1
